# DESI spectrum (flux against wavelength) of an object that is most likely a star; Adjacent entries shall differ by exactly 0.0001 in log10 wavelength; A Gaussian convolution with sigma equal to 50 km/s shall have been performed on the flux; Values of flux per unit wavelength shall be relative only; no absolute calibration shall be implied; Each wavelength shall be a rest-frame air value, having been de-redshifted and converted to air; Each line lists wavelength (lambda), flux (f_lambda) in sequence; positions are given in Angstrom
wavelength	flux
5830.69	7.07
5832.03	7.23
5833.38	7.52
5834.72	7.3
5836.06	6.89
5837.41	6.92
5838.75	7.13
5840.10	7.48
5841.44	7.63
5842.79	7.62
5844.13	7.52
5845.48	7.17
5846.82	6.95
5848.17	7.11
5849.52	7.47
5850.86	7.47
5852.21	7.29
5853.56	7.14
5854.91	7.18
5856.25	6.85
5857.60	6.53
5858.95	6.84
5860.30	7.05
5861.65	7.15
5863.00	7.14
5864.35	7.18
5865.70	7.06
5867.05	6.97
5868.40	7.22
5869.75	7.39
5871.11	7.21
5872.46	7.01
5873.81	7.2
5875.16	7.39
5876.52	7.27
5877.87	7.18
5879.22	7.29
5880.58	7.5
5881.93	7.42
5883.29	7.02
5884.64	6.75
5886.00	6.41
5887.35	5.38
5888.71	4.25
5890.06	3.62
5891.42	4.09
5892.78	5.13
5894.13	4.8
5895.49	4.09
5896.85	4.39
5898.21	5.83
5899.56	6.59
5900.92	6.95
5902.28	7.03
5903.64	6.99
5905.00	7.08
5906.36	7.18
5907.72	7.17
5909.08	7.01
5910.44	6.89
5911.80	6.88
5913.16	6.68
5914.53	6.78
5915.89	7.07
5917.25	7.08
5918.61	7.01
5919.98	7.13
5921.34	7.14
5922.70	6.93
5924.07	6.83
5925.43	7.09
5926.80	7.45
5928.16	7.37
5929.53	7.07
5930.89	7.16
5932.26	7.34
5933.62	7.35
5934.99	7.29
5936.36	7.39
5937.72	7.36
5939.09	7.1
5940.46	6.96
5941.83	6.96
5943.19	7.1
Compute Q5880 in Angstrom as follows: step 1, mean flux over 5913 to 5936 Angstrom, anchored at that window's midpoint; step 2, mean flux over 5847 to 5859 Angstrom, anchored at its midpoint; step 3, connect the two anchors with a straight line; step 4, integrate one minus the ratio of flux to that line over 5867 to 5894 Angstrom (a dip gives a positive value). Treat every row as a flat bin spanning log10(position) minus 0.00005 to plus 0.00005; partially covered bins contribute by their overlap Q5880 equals 2.5 Angstrom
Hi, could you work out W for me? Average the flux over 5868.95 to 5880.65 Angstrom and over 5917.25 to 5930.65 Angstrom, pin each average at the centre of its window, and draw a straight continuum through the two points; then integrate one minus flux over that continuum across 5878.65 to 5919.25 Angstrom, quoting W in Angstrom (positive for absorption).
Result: 5.13 Angstrom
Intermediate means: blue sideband 7.25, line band 6.28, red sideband 7.11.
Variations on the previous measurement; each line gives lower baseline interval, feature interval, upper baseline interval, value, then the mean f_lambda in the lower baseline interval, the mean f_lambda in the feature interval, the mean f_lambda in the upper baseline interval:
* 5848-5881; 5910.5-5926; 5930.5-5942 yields 0.5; 7.16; 6.96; 7.22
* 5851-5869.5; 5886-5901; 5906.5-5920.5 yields 4.3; 7.07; 5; 6.97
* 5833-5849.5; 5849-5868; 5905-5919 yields 0.3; 7.27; 7.1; 6.98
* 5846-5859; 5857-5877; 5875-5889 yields -0.5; 7.1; 7.11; 6.75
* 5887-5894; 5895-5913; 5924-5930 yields -3.3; 4.48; 6.5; 7.2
